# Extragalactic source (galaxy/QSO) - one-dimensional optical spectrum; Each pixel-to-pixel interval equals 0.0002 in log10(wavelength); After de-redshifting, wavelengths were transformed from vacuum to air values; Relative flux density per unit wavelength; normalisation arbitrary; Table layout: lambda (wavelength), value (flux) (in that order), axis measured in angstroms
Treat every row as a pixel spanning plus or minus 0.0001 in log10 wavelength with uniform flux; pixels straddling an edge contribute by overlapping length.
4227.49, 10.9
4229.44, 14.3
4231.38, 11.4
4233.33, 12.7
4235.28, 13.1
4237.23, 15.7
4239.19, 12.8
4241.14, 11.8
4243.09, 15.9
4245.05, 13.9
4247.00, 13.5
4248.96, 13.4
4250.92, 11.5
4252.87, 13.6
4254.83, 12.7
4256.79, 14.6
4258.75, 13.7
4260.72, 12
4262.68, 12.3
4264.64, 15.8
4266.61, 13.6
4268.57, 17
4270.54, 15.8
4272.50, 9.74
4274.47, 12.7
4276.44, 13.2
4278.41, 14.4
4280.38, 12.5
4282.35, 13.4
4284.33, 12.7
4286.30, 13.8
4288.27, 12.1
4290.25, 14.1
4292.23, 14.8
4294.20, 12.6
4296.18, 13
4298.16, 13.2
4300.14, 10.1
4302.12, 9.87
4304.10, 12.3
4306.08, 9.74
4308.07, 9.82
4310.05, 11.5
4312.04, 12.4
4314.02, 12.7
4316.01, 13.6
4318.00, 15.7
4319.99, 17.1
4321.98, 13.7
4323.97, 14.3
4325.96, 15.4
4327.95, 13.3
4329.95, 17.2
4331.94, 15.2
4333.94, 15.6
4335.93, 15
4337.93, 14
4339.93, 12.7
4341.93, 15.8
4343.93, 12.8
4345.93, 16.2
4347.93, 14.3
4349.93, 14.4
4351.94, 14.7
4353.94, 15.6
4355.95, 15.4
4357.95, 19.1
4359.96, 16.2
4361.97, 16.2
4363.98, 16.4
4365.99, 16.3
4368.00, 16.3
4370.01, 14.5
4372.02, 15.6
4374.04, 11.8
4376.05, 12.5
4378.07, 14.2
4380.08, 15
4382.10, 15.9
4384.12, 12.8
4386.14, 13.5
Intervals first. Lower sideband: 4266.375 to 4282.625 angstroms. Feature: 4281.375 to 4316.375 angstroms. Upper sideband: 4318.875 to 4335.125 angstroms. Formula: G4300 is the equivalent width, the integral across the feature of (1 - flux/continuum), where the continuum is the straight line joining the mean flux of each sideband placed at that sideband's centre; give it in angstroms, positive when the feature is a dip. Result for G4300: 5.0 angstroms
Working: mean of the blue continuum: 13.6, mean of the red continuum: 15.2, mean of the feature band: 12.3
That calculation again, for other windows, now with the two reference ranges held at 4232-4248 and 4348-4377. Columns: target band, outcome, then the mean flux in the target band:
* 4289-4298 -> 0.5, 13.5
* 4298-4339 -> 3.6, 13.4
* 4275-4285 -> 0.7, 13.2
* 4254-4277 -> 0.6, 13.6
